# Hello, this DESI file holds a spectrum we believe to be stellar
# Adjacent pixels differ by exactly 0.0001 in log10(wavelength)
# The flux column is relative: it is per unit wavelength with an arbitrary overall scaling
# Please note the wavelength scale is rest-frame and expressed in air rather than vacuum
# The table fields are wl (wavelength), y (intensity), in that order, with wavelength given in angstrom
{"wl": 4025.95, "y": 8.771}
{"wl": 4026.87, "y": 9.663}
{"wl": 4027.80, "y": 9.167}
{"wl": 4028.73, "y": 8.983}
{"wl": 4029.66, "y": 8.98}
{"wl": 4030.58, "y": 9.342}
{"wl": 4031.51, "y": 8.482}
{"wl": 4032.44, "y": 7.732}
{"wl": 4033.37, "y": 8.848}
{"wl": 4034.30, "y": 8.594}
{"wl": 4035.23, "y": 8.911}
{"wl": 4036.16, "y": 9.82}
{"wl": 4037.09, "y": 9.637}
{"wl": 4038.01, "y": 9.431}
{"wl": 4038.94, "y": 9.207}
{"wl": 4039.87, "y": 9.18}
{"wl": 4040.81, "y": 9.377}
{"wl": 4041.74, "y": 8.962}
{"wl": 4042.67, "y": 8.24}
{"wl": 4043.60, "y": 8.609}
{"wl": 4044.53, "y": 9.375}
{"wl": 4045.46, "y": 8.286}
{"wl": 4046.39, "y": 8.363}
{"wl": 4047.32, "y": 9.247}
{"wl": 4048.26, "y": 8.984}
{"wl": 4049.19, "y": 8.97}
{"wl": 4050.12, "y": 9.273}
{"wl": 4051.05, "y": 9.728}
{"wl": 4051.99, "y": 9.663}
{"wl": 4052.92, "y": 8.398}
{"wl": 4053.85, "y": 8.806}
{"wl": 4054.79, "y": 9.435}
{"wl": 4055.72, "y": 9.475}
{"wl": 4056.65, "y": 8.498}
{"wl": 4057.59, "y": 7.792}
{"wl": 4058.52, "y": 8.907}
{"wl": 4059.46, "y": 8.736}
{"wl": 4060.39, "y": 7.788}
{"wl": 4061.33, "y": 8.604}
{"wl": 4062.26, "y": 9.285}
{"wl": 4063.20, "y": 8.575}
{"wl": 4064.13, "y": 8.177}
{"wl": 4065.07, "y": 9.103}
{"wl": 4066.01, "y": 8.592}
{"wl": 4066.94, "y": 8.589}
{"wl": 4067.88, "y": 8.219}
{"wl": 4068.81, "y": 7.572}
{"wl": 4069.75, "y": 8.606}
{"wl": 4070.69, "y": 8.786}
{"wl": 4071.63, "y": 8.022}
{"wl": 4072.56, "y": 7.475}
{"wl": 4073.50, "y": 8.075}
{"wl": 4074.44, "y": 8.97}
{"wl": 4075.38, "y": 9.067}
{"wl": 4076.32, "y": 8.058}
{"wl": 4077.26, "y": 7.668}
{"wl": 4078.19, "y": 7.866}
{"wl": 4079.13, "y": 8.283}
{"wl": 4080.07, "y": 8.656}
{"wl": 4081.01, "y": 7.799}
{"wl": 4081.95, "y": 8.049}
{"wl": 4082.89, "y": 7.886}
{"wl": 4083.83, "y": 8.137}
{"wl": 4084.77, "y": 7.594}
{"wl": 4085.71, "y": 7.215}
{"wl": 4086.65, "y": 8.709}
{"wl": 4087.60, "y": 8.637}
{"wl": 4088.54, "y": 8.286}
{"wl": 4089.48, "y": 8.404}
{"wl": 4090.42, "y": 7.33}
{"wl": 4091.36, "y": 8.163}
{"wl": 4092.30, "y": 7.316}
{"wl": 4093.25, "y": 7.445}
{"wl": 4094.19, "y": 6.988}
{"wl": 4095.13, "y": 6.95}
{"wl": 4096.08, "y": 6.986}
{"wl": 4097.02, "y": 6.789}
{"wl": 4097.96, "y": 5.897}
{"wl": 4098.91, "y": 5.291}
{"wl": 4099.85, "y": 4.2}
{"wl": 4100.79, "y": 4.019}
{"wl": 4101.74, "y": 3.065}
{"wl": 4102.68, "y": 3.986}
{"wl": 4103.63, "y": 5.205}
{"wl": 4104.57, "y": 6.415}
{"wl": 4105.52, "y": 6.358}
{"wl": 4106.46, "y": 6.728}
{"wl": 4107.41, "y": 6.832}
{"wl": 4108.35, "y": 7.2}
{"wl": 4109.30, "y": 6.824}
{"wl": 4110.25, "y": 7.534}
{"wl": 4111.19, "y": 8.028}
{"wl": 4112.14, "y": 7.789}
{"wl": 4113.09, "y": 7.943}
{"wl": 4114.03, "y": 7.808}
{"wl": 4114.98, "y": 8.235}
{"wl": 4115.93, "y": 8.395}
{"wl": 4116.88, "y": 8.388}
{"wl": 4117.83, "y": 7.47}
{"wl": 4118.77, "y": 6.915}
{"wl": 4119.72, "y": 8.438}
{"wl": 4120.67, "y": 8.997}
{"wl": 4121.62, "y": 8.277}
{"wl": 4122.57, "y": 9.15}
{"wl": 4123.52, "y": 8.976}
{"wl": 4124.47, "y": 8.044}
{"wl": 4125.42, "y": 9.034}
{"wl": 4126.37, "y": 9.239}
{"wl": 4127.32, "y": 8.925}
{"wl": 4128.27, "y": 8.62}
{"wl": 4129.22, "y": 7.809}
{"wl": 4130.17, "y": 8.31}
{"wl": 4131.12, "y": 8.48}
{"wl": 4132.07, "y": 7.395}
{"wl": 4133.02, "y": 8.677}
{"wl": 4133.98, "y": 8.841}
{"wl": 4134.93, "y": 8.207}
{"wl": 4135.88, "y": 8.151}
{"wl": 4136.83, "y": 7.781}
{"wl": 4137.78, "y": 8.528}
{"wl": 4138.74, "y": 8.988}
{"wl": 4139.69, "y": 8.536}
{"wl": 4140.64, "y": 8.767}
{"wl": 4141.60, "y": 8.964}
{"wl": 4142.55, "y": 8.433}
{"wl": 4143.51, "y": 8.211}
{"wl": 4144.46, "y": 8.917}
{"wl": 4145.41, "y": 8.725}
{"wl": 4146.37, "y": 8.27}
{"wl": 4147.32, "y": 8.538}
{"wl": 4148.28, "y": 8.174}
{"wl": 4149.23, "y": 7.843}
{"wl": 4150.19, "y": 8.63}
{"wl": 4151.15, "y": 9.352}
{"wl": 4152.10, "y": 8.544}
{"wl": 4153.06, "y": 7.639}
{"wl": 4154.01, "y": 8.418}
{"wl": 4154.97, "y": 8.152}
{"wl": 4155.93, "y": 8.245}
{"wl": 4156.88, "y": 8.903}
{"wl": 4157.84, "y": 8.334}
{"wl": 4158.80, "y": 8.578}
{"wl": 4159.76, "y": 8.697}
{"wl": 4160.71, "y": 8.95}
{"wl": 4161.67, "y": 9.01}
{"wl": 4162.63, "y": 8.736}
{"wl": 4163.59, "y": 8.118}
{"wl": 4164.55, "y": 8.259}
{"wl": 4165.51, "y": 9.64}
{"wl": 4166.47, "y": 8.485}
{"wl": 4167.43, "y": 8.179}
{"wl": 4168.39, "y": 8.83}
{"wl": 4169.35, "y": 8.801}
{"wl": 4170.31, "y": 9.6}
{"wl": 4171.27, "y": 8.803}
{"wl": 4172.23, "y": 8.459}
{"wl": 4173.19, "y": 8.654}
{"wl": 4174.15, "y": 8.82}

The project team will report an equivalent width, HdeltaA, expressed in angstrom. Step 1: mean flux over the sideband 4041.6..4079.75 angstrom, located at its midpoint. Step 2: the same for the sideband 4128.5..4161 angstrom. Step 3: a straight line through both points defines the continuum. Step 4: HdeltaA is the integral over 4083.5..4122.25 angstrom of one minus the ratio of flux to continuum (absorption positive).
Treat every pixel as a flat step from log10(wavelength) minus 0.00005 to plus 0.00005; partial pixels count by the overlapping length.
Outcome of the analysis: 6.4 angstrom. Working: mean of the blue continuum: 8.61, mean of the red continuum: 8.44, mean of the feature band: 7.11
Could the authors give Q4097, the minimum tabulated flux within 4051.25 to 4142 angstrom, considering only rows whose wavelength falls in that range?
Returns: 3.065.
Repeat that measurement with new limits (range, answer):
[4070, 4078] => 7.475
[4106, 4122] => 6.728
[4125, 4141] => 7.395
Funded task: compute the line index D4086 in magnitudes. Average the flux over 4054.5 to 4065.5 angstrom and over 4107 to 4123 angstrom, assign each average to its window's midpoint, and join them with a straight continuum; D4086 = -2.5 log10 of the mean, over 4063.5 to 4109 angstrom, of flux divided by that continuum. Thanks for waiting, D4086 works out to 0.13 mag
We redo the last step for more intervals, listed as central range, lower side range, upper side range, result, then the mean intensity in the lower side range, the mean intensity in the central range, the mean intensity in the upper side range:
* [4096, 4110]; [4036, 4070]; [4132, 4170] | 0.454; 8.85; 5.71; 8.53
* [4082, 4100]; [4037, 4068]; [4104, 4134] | 0.141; 8.87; 7.35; 7.98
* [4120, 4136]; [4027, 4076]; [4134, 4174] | 0.010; 8.79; 8.54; 8.57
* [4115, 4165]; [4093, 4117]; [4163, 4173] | -0.098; 6.56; 8.46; 8.71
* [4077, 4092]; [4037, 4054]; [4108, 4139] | 0.076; 9.03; 8.04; 8.22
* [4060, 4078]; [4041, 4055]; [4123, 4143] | 0.059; 8.96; 8.38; 8.51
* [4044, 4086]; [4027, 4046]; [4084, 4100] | -0.055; 8.97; 8.51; 7.26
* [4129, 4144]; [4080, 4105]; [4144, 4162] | -0.044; 6.84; 8.39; 8.52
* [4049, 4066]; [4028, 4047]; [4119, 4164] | 0.001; 8.93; 8.83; 8.51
